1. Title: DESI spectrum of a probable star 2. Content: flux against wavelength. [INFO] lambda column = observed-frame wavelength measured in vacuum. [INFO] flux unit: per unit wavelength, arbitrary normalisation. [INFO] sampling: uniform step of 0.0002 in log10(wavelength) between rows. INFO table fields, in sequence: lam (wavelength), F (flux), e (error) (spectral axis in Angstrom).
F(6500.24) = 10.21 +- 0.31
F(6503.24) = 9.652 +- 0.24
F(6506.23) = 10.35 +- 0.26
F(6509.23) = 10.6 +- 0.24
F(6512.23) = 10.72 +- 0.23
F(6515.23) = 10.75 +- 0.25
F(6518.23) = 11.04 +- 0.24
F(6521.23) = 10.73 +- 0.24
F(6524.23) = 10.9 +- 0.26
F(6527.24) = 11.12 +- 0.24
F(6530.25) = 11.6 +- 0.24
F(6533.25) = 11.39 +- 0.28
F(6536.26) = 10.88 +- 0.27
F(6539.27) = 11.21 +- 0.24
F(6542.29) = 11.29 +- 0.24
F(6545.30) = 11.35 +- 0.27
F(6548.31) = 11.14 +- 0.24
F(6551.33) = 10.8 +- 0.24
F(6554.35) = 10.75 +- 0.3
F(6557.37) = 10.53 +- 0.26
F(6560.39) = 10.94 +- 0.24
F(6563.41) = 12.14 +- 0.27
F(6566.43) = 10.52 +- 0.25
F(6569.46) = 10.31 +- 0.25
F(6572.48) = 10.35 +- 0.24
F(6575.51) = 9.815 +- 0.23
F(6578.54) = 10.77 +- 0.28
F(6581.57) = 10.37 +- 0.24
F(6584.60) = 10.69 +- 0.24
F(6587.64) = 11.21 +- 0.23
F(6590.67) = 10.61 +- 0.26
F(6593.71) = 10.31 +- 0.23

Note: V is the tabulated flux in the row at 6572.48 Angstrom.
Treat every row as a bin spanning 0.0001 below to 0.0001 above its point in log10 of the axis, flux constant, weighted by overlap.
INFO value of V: 10.35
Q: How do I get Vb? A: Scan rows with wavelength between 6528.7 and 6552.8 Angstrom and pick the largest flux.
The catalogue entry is 11.6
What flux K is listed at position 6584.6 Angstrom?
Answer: 10.69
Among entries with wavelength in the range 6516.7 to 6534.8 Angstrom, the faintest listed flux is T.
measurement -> 10.73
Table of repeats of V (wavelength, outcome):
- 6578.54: 10.77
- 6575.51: 9.815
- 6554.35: 10.75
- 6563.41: 12.14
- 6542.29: 11.29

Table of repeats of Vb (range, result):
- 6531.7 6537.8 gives 11.39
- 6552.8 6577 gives 12.14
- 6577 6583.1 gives 10.77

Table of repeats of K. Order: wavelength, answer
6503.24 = 9.652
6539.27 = 11.21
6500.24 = 10.21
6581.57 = 10.37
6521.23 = 10.73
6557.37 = 10.53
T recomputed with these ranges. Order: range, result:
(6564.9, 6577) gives 9.815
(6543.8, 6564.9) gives 10.53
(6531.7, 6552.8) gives 10.8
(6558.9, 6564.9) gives 10.94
